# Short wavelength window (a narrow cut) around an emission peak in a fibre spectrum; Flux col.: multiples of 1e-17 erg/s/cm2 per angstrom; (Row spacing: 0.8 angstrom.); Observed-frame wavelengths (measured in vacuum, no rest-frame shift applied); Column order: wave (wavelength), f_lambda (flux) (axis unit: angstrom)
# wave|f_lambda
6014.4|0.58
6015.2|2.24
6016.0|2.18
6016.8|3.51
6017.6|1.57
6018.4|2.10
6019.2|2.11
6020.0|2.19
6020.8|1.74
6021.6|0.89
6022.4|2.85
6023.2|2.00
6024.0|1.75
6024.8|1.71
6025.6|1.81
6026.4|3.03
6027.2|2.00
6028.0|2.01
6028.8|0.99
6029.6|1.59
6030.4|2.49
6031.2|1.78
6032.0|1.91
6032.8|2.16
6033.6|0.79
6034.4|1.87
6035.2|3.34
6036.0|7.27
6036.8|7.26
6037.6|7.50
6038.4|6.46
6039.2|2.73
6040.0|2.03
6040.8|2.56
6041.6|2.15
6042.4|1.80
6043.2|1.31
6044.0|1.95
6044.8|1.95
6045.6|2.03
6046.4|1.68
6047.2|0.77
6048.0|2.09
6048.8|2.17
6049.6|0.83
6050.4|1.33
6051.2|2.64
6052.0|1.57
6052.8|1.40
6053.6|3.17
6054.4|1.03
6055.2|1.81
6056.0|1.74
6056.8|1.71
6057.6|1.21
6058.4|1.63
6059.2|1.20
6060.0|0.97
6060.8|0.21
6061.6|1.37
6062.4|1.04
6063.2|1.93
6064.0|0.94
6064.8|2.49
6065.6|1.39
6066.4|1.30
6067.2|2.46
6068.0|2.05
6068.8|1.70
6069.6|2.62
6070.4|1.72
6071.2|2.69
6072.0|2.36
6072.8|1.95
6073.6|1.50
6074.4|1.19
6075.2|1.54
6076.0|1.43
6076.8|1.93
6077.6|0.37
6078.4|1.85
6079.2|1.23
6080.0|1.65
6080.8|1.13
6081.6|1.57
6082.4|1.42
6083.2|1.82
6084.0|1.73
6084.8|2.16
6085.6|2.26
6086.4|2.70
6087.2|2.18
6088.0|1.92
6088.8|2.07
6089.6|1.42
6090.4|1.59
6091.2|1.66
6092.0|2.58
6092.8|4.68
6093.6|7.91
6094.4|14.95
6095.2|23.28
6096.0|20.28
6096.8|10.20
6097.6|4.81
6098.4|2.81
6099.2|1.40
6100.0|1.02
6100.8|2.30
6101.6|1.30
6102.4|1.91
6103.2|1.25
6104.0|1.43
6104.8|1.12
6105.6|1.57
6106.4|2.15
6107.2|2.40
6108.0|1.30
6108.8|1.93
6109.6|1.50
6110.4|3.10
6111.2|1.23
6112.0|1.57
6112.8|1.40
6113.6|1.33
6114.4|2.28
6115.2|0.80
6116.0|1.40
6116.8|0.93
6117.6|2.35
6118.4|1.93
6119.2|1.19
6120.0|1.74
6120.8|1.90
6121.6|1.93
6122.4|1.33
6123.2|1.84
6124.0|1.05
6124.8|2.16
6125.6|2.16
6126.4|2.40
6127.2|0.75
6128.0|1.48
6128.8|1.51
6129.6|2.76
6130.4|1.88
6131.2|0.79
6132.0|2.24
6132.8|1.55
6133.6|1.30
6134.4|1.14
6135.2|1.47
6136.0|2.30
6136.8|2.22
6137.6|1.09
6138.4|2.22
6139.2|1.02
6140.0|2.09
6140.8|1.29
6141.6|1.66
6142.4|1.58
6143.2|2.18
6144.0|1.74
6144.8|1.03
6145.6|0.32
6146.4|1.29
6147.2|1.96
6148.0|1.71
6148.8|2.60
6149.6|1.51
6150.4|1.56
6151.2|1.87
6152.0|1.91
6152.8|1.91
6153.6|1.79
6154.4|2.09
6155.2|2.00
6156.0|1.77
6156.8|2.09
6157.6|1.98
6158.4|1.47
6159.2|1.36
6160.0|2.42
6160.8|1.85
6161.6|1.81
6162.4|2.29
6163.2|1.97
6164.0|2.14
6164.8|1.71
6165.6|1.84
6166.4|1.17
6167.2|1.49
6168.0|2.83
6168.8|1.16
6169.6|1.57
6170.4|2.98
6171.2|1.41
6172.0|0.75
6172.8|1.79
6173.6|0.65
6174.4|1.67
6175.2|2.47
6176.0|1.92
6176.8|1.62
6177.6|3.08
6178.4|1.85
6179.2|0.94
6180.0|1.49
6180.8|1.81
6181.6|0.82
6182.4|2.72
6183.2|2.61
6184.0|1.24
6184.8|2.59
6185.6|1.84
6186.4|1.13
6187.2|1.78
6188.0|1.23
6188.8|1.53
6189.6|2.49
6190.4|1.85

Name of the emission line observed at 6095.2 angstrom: [O III] 5007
